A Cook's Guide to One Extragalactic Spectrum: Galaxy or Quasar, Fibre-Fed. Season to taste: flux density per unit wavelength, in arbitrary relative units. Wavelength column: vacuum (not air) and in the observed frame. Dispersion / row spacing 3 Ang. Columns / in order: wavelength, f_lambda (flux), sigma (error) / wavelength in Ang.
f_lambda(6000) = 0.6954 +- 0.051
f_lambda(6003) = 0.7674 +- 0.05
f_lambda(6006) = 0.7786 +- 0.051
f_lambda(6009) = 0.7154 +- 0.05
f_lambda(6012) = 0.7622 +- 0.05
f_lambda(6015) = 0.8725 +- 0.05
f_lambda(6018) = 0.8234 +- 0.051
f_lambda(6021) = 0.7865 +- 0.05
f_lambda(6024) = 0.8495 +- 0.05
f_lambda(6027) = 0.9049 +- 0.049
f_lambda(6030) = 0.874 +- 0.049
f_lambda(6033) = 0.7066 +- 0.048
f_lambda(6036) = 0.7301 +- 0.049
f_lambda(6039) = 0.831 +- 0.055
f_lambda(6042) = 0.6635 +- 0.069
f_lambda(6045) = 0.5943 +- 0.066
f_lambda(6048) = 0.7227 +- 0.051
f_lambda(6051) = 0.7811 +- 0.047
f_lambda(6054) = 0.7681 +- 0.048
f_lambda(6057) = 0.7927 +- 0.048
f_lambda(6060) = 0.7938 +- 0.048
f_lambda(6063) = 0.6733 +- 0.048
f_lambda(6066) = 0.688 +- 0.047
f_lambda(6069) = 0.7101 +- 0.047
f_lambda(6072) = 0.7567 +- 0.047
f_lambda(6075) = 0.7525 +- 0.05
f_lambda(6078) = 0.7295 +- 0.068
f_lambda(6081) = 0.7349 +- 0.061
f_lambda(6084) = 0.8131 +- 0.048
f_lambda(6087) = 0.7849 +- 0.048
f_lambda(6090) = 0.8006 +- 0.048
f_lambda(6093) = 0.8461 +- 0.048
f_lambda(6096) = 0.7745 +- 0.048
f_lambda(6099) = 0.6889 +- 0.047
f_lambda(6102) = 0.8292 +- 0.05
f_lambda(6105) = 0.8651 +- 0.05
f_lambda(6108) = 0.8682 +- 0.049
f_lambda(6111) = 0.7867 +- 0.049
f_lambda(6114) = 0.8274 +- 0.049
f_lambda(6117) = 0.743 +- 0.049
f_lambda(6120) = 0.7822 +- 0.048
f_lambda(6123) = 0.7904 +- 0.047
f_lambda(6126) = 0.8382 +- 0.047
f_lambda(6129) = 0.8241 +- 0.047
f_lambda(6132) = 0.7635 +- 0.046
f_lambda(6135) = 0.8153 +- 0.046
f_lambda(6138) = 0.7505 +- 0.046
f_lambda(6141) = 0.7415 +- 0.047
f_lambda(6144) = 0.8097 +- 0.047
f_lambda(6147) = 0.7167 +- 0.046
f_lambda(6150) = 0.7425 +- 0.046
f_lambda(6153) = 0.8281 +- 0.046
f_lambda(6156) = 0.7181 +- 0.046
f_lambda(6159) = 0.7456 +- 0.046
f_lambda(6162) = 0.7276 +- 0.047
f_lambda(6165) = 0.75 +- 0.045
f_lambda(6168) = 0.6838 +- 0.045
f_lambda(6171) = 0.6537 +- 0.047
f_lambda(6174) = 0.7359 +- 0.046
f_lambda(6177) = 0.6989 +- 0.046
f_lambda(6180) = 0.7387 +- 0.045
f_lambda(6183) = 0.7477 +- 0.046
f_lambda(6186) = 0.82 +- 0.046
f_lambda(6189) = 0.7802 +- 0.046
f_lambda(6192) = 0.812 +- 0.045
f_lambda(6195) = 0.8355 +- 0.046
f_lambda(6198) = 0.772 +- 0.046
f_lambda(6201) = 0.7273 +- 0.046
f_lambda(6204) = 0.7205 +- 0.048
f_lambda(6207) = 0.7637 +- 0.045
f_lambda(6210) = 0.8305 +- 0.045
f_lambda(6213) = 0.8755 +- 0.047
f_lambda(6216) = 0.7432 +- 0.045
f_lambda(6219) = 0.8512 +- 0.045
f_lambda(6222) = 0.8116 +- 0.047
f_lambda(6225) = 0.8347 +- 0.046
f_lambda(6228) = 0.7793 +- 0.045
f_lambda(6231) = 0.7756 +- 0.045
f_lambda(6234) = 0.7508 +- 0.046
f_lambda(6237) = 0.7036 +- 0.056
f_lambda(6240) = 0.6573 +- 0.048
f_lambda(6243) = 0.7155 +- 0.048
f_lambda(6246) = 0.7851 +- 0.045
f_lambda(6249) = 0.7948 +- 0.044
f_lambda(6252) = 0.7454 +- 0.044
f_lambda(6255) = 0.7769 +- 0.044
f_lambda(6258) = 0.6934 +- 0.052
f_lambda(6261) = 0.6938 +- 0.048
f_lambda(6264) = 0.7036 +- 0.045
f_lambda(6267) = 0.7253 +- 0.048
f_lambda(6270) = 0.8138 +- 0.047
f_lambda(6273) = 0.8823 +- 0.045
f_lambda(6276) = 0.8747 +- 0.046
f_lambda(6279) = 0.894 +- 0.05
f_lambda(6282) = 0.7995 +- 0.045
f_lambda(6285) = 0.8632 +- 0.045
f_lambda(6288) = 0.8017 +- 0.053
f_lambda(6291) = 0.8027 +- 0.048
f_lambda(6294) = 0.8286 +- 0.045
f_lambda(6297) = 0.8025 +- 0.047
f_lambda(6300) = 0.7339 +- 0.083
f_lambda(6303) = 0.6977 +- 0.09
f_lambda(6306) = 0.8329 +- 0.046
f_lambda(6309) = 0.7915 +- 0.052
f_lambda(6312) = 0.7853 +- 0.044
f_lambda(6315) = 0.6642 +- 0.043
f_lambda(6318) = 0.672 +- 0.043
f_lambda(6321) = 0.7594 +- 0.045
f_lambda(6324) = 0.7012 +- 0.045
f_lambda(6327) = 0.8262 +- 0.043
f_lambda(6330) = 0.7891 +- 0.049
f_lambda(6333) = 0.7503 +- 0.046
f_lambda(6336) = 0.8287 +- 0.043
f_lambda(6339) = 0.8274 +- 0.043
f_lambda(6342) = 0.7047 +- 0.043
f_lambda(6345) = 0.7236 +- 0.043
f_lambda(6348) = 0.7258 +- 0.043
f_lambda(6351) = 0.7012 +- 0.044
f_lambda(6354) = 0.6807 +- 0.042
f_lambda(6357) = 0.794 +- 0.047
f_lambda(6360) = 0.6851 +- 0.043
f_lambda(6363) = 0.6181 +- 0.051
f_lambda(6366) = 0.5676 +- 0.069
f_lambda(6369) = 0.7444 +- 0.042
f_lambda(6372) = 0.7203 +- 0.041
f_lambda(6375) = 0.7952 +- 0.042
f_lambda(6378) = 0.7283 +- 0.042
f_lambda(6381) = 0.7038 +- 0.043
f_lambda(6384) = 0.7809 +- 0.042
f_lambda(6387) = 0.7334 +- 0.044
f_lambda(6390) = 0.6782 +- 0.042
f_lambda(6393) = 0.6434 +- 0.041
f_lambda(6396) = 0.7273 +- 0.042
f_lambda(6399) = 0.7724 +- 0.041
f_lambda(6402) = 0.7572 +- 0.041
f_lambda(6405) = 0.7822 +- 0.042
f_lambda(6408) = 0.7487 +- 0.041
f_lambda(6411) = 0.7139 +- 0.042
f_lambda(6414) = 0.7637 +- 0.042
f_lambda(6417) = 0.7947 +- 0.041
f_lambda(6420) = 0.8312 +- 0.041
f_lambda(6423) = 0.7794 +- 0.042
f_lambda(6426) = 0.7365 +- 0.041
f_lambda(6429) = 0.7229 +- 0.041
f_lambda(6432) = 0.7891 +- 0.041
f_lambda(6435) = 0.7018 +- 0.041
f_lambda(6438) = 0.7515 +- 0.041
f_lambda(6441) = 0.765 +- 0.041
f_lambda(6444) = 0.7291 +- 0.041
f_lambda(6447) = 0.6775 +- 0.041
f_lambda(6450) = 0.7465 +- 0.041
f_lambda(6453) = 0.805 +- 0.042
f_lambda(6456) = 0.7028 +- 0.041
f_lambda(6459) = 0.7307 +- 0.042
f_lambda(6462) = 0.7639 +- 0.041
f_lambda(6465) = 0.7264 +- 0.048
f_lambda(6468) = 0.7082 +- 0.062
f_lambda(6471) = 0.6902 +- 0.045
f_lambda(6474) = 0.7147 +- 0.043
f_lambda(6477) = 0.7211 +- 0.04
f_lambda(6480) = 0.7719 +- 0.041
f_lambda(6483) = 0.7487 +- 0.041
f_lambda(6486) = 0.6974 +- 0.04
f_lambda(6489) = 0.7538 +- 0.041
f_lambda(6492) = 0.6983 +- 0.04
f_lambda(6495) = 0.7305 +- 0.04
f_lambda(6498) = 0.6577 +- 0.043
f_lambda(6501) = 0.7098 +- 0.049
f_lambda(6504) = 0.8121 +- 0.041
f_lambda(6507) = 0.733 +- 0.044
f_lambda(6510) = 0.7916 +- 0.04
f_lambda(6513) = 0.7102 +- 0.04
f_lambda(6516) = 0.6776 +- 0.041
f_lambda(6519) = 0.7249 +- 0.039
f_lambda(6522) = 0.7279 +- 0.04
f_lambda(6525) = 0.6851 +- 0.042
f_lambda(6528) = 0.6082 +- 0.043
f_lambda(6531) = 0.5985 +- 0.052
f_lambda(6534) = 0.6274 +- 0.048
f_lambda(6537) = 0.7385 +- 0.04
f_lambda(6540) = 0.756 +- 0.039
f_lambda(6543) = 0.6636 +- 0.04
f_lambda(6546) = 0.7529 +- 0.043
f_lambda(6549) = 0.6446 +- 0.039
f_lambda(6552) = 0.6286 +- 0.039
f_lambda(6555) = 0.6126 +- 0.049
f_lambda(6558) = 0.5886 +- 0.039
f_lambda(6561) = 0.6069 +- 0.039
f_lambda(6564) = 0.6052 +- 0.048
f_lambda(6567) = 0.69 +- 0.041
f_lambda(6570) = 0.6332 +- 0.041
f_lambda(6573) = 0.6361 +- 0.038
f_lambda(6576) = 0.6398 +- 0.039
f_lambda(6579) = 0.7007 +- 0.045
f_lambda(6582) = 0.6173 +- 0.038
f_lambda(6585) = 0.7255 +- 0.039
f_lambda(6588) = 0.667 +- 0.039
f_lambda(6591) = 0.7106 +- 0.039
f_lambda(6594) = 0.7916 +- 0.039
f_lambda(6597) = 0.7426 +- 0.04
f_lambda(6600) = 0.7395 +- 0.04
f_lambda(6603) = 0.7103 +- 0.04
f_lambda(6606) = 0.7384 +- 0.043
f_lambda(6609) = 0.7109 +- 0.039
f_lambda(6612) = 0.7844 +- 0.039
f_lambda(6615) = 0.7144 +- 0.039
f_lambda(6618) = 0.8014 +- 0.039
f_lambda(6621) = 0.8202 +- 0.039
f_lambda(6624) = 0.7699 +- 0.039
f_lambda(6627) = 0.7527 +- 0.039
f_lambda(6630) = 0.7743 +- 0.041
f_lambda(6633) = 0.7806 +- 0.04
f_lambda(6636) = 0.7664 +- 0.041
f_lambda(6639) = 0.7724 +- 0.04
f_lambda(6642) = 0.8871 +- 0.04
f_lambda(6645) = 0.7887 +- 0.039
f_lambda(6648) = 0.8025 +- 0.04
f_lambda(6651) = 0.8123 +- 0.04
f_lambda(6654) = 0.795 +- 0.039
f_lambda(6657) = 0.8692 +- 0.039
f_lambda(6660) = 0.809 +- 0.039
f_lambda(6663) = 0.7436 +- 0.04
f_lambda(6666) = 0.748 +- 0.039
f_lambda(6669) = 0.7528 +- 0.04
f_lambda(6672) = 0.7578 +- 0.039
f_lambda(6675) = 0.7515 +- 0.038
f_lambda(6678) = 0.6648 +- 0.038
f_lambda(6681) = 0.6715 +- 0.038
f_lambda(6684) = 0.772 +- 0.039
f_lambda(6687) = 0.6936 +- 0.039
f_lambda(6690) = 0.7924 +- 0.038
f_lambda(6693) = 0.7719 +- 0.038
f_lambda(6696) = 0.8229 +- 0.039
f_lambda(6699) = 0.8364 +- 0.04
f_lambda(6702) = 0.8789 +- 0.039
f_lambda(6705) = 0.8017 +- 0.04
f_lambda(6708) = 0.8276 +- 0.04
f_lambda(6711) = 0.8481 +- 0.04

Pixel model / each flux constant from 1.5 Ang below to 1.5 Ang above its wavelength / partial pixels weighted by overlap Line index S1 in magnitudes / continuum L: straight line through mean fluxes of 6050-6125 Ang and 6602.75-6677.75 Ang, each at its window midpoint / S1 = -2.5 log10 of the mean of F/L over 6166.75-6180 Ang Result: 0.114 mag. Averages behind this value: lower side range 0.776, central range 0.698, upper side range 0.776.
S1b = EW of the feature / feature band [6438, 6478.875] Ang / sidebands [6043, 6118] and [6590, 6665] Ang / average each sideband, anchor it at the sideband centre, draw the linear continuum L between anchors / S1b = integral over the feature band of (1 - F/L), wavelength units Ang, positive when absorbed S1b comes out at 2.2 Ang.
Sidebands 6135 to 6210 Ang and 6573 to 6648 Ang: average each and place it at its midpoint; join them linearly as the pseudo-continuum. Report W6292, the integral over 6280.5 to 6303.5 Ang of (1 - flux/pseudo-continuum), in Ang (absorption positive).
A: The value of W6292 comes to -1.3 Ang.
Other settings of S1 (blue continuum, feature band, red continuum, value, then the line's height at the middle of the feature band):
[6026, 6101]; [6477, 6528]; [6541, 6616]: -0.05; 0.693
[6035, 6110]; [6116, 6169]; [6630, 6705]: 0.00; 0.763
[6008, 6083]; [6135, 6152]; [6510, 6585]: -0.03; 0.743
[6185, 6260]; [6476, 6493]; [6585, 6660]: 0.06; 0.772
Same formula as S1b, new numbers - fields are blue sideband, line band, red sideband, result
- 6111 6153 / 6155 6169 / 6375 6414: 0.9 Ang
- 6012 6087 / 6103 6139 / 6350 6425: -2.3 Ang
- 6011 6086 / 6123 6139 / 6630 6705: -0.7 Ang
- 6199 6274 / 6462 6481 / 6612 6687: 1.1 Ang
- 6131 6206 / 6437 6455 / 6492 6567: -1.2 Ang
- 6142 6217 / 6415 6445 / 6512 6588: -2.9 Ang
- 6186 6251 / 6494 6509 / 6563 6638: 0.1 Ang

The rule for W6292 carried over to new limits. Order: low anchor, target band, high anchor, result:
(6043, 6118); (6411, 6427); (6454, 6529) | -1.04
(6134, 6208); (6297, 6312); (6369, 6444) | -0.42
